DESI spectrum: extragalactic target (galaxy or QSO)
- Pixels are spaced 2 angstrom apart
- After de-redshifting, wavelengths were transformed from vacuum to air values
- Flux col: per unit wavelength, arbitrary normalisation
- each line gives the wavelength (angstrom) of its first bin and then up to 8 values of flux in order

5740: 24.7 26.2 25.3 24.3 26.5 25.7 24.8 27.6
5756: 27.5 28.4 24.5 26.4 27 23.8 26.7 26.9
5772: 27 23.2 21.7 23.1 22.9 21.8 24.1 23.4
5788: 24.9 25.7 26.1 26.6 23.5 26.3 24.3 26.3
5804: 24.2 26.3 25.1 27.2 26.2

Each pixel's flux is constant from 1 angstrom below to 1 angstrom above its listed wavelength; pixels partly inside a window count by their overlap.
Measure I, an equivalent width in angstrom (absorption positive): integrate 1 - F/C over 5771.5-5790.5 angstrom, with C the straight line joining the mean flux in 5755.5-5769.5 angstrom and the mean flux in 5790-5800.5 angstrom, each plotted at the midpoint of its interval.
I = 1.6 angstrom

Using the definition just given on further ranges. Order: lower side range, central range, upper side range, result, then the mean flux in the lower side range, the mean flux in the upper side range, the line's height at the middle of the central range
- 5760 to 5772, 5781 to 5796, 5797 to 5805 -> 0.6 angstrom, 26.1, 25.3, 25.6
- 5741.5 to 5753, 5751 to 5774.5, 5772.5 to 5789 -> -1.7 angstrom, 25.4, 23.3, 24.4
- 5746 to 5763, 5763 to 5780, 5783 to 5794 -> 0.6 angstrom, 26.3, 25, 25.6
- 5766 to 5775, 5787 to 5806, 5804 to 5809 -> 0.1 angstrom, 25.7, 25.4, 25.5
